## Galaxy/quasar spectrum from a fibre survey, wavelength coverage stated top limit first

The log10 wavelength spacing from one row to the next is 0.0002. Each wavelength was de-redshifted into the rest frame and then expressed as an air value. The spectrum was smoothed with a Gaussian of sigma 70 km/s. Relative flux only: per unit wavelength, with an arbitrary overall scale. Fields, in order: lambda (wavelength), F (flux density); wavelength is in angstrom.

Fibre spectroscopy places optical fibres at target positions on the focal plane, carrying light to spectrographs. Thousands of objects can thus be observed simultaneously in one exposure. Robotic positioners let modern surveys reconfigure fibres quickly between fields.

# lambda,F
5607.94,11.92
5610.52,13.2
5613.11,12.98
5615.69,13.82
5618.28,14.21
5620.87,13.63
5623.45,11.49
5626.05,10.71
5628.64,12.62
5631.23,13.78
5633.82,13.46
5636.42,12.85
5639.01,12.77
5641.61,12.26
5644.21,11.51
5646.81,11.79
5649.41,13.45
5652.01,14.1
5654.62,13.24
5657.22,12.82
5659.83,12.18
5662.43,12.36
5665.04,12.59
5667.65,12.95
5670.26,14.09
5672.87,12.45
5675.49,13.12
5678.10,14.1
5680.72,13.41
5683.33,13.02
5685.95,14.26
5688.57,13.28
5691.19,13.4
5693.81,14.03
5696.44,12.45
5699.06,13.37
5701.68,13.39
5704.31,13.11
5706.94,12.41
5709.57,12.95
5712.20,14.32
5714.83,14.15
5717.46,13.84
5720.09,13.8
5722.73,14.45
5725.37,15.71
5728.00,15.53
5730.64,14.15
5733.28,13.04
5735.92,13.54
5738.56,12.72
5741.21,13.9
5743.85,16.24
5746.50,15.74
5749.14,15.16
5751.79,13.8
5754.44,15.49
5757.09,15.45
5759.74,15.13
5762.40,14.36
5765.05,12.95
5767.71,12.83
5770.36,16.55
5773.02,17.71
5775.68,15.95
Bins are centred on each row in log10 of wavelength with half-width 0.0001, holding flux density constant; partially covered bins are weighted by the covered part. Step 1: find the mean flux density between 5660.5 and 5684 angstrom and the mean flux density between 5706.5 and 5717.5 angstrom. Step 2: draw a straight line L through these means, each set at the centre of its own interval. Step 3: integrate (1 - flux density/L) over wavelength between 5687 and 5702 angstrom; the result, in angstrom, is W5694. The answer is 0.0 angstrom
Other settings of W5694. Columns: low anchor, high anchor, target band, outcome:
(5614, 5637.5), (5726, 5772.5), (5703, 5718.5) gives 0.7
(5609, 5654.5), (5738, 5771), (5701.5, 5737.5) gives 0.6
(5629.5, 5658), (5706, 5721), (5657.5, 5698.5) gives 0.2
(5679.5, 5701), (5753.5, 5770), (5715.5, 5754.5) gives -1.0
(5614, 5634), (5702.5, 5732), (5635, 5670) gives 1.4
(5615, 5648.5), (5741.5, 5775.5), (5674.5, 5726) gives 1.4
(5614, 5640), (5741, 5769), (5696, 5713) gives 1.0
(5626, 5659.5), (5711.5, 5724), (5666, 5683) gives 0.0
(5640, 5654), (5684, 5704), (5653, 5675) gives 0.1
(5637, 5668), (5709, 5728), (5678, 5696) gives 0.0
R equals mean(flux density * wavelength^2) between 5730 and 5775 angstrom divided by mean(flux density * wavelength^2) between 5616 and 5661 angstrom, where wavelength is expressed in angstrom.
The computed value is 1.19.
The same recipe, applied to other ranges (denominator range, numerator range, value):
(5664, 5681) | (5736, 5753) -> 1.12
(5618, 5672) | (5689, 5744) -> 1.11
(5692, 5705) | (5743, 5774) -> 1.16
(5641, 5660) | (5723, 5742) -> 1.14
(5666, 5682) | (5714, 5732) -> 1.11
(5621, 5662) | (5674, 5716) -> 1.08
